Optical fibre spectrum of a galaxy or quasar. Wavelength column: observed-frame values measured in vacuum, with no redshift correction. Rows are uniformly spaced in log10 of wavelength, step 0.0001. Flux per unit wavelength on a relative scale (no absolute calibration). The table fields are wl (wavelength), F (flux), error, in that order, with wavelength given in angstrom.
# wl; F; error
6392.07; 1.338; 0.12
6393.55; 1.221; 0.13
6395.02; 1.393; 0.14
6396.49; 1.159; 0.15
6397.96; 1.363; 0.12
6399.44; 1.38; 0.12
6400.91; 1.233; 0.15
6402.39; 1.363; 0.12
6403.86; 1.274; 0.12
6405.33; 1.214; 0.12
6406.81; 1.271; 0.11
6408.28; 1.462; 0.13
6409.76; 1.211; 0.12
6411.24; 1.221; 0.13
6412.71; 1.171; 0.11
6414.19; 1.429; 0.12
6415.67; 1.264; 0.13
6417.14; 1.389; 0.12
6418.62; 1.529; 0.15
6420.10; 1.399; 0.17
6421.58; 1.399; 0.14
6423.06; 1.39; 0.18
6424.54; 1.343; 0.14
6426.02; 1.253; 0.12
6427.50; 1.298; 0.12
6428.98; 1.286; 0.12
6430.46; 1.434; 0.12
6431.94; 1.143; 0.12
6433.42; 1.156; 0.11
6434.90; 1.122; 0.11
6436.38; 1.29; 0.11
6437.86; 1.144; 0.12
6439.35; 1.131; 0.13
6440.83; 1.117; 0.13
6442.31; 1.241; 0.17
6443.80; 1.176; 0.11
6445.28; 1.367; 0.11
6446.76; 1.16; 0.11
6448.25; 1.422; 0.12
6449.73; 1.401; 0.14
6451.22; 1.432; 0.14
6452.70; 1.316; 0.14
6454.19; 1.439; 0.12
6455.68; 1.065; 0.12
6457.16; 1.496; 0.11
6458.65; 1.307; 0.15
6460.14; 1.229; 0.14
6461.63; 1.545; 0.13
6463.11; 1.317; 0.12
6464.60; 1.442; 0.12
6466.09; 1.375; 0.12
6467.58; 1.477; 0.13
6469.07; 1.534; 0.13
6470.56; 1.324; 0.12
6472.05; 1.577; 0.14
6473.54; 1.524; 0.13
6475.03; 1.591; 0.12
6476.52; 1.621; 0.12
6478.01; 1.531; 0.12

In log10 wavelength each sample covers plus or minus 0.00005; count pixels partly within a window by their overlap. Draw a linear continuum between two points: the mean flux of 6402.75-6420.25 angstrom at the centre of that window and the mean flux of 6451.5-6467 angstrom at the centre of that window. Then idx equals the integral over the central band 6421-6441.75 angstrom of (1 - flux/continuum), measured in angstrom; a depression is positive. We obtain 1.3 angstrom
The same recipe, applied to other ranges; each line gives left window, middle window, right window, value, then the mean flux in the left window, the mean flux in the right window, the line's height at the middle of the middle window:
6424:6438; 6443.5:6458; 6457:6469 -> 0.1 angstrom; 1.25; 1.4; 1.34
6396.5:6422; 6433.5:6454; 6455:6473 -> 1.7 angstrom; 1.32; 1.39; 1.37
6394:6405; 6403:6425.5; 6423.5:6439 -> -0.9 angstrom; 1.3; 1.25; 1.28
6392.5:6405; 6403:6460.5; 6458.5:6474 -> 2.8 angstrom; 1.3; 1.43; 1.36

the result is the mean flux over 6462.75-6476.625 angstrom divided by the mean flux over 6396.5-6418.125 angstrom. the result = 1.1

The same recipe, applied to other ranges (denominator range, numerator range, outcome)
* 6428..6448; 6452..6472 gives 1.13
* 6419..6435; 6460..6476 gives 1.12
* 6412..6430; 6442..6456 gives 0.97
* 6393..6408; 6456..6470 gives 1.08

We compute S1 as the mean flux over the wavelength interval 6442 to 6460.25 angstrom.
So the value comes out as 1.32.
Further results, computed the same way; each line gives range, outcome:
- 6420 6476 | 1.33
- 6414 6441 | 1.29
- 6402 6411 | 1.29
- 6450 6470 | 1.38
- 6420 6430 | 1.34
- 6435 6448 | 1.21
